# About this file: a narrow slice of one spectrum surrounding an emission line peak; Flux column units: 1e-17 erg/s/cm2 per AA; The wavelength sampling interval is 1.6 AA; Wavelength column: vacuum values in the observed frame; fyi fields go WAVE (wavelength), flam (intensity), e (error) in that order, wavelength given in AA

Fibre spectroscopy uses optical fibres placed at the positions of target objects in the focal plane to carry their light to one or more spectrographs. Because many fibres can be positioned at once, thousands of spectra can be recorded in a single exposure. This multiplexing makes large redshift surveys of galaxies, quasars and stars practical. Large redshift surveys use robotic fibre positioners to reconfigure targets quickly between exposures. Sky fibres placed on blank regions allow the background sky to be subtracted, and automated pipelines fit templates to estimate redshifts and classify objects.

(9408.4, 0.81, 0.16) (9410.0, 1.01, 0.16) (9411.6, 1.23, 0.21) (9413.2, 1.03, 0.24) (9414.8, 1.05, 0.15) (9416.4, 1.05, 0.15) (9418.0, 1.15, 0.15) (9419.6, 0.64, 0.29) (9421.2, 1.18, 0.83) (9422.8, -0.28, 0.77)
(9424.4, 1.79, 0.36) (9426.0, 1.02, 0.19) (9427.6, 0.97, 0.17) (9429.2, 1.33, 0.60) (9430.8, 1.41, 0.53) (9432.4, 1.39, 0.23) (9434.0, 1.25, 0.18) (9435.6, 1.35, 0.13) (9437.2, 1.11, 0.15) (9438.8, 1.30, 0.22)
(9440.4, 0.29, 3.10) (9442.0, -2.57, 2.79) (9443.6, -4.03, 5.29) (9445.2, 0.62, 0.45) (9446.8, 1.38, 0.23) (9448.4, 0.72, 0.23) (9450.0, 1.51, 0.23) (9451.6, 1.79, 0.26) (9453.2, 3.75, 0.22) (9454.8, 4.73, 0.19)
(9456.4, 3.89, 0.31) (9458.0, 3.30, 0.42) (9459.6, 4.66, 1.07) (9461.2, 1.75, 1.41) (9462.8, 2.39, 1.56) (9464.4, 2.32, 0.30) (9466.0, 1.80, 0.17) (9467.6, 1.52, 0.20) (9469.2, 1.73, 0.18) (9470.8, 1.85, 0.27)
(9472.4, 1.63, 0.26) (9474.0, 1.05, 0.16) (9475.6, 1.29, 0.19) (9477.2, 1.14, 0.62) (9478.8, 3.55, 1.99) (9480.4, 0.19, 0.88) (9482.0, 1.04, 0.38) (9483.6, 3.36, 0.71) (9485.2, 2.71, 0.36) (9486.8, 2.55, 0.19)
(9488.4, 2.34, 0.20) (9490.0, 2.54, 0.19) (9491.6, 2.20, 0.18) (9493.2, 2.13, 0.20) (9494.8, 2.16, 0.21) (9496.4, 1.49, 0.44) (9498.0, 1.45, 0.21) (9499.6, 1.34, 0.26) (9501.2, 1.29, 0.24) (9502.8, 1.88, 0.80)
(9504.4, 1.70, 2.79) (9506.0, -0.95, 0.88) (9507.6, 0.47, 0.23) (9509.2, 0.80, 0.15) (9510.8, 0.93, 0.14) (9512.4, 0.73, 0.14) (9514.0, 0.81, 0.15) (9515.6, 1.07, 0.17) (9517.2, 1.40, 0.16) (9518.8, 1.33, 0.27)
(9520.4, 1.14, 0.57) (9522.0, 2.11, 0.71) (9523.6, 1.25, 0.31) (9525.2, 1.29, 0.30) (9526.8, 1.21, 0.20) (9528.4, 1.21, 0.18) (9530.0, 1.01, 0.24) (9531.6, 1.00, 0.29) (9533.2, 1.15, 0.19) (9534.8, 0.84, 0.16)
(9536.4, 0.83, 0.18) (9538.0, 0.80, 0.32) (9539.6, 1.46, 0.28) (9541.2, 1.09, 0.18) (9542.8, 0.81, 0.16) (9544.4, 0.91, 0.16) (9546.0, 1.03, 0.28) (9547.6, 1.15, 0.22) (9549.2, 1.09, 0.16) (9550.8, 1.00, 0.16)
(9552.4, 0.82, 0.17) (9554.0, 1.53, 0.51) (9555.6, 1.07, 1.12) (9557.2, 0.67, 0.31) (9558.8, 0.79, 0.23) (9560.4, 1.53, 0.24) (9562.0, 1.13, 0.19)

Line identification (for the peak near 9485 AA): [N II]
